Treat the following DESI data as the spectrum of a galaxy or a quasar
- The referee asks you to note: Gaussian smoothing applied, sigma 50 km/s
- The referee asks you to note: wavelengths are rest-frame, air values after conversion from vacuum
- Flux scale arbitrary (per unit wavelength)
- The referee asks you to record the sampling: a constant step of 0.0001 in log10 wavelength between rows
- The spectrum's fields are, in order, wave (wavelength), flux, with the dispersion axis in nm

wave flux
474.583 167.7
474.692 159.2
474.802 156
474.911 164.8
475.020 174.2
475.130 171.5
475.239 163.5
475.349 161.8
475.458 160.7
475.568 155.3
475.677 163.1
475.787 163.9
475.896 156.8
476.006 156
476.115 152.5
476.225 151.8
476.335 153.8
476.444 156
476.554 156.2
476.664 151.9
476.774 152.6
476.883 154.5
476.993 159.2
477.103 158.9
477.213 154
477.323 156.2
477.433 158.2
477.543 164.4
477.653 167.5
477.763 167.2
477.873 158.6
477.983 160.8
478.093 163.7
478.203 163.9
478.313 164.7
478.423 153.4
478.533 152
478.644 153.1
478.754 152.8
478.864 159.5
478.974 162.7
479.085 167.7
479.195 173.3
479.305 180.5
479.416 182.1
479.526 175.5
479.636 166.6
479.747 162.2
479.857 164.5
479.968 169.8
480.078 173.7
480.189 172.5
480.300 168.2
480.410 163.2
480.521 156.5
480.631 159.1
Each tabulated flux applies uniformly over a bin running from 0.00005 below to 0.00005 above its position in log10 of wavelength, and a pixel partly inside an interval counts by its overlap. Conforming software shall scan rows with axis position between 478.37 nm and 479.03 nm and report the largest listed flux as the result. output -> 162.7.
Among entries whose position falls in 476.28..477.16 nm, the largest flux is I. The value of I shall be 159.2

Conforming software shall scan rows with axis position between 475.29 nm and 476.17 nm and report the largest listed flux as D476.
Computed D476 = 163.9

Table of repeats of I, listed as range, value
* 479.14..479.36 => 180.5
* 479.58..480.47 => 173.7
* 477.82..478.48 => 164.7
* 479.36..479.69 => 182.1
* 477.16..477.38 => 156.2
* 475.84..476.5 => 156.8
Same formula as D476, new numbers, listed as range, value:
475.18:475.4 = 163.5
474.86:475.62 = 174.2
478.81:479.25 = 173.3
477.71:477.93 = 167.2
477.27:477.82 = 167.5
